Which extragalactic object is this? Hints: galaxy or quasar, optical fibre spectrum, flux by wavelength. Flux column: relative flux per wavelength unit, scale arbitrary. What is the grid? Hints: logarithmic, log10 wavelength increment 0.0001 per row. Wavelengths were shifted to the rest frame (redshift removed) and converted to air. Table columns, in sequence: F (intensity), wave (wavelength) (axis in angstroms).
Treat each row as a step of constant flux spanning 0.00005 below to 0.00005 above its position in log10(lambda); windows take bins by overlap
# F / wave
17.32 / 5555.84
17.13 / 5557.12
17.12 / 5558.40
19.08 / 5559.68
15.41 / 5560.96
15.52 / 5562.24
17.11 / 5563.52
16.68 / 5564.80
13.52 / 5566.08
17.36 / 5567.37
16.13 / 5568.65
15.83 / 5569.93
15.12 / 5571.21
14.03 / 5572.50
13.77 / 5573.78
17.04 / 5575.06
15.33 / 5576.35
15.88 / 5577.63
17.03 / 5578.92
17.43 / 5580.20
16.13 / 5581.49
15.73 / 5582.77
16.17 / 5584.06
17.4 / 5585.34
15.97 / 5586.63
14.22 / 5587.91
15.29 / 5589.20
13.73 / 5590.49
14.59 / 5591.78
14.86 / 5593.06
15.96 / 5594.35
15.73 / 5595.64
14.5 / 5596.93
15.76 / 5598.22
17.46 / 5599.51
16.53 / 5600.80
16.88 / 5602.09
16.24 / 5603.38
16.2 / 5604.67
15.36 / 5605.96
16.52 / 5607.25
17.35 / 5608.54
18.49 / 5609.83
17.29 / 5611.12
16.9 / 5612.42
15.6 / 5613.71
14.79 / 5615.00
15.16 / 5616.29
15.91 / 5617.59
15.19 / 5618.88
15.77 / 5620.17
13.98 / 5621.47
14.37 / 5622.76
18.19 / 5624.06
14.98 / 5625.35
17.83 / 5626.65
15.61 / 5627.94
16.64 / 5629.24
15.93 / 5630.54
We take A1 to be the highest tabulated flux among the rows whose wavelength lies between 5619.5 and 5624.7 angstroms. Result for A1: 18.19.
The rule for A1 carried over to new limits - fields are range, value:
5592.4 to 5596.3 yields 15.96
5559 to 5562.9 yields 19.08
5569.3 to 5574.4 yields 15.83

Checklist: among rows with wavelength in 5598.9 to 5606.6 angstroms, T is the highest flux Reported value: 17.46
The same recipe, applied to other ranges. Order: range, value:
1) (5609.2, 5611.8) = 18.49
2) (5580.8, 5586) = 17.4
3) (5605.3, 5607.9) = 16.52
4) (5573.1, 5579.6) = 17.04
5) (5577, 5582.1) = 17.43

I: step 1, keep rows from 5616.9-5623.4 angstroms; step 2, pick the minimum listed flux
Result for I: 13.98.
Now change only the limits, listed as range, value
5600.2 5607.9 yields 15.36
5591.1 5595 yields 14.59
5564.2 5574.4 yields 13.52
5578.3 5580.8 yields 17.03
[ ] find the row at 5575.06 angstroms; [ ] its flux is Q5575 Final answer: 17.04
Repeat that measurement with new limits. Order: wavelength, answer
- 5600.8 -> 16.53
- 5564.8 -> 16.68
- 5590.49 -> 13.73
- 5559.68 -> 19.08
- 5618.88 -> 15.19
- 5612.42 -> 16.9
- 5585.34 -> 17.4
